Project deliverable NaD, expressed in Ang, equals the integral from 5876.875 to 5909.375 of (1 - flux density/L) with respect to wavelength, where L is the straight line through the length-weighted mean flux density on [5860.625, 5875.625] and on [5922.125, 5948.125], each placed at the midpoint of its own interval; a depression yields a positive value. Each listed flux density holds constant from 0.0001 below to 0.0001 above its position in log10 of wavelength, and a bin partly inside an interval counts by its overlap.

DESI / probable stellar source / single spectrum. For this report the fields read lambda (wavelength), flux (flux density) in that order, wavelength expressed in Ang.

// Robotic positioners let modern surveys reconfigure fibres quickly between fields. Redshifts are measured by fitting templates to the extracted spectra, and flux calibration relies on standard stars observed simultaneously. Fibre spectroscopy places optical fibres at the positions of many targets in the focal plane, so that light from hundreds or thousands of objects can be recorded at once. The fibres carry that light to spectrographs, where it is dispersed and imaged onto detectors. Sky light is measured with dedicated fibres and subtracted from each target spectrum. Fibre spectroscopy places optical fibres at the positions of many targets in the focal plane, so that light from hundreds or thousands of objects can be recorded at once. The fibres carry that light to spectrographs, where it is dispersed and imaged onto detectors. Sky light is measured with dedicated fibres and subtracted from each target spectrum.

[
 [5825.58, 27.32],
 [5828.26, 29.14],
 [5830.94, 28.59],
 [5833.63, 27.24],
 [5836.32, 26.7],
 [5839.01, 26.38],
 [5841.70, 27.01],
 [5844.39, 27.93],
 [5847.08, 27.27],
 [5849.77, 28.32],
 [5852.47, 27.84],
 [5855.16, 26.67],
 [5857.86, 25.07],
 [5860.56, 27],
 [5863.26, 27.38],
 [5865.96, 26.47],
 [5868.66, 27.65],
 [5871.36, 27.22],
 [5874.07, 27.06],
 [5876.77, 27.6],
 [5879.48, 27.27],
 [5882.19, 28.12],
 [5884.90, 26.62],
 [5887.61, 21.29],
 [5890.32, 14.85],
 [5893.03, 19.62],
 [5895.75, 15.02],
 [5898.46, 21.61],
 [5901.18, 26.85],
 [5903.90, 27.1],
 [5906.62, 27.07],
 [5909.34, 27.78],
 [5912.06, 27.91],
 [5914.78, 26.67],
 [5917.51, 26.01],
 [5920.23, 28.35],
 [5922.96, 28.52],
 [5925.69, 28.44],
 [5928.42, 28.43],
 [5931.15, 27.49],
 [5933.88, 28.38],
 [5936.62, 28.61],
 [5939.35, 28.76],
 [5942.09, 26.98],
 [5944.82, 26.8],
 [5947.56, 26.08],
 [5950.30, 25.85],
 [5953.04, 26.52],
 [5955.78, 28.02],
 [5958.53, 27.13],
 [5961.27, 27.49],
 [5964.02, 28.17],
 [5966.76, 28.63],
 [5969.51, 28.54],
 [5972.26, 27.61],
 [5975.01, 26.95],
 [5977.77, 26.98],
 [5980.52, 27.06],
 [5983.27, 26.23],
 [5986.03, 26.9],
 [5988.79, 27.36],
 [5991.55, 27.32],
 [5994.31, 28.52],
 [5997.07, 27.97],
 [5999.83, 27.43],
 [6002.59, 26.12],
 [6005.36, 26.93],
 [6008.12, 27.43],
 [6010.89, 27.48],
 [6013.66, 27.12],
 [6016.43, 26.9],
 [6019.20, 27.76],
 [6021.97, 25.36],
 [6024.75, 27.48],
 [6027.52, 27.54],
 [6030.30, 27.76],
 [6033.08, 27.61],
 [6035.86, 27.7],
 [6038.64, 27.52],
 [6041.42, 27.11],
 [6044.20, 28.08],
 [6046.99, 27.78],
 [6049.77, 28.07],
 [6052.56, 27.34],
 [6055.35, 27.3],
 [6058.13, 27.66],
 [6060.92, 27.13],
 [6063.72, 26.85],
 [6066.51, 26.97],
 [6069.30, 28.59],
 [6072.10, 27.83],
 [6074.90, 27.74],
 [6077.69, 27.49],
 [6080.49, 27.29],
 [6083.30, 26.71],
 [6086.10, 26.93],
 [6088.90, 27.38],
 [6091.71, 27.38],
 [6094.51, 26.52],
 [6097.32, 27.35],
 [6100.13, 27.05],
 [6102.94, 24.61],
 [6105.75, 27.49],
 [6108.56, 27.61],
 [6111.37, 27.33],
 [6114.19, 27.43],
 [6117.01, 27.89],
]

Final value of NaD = 4.6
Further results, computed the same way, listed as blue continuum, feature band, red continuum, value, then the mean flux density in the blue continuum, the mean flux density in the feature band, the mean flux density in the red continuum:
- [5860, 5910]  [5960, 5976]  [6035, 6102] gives -1.2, 24.9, 27.9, 27.4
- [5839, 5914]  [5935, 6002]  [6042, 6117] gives -2.6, 25.6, 27.4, 27.3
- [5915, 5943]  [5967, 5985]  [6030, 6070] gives 0.3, 28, 27.3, 27.5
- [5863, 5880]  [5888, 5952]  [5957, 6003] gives 3.8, 27.2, 25.7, 27.5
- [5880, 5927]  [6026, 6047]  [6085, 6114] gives -1.1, 24.9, 27.6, 27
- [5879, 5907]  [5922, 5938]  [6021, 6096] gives -2.9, 23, 28.3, 27.4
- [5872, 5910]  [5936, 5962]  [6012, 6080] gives -1.9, 24.1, 27.2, 27.4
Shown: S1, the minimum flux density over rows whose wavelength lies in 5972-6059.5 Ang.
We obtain 25.36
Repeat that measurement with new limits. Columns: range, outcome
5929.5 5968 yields 25.85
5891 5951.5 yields 15.02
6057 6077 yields 26.85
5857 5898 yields 14.85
